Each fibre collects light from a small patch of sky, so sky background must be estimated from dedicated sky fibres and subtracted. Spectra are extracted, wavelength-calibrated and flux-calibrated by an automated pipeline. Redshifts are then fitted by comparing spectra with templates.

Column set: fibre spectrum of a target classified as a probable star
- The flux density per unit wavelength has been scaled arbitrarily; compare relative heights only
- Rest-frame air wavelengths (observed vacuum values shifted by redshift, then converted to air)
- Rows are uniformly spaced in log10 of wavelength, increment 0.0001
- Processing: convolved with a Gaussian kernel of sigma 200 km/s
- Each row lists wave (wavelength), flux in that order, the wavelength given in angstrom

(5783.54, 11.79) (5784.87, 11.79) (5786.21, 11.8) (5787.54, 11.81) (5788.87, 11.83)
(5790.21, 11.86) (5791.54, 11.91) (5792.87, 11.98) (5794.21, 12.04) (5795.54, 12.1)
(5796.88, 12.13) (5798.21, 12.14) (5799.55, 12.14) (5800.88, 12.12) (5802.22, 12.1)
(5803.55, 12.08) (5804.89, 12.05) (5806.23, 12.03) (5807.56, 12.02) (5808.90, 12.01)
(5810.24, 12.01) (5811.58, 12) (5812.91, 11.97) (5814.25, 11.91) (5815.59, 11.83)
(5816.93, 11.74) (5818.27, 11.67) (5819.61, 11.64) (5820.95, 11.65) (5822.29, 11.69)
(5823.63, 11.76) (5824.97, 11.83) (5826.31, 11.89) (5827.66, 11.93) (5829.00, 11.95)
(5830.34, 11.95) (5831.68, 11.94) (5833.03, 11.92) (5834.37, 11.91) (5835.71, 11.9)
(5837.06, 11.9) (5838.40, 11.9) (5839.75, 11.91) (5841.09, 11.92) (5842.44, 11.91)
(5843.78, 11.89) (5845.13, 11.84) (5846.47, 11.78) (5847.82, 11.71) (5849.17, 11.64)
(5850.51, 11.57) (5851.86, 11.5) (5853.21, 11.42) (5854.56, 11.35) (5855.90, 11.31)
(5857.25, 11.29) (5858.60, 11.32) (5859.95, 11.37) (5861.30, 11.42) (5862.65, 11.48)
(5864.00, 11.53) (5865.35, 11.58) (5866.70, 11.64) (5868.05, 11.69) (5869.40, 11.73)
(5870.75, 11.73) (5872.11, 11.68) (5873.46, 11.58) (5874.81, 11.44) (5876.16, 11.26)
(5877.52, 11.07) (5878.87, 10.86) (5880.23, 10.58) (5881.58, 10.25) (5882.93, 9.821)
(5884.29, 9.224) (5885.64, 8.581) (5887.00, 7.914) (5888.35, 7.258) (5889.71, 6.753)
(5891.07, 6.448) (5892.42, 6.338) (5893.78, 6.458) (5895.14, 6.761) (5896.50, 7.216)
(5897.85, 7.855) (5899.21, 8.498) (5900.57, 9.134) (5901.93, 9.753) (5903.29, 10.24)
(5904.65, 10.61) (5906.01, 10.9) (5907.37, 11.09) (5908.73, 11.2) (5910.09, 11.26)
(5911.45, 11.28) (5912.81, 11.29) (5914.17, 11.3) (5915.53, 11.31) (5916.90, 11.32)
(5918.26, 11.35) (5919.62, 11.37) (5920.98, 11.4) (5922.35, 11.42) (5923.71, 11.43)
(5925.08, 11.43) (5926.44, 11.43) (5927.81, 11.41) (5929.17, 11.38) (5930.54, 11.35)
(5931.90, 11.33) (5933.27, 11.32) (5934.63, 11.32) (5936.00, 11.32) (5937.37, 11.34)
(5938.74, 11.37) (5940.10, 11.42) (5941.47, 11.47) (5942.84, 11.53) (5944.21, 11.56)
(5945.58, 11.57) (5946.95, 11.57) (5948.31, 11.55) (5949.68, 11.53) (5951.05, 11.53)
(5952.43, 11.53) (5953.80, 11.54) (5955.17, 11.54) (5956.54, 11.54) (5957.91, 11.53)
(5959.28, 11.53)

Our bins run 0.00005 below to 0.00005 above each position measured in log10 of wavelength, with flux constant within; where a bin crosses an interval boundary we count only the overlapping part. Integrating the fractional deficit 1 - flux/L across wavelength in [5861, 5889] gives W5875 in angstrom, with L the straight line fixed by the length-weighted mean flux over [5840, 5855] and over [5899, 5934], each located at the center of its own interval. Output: 1.9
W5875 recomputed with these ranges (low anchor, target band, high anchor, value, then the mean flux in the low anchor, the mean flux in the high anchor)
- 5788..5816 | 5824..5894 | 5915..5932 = 4.7 angstrom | 12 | 11.4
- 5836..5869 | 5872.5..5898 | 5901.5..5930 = 5.6 angstrom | 11.6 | 11.2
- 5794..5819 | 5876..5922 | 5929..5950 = 7.8 angstrom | 12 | 11.4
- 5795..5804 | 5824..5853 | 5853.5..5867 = -0.4 angstrom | 12.1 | 11.4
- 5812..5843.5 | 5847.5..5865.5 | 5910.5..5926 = 0.4 angstrom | 11.9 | 11.4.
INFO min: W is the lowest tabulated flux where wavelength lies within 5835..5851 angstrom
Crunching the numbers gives 11.57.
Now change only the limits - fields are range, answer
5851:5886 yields 8.581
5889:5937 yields 6.338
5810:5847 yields 11.64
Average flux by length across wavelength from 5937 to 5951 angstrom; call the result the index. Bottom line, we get 11.5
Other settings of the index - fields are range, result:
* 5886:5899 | 7.09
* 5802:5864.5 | 11.8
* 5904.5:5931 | 11.3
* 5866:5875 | 11.7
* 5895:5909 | 9.44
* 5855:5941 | 10.5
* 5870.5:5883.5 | 11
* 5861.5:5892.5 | 10.2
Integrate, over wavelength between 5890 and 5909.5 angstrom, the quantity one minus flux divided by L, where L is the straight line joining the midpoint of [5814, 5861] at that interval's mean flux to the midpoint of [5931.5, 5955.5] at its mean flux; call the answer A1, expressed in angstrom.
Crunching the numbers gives 4.8 angstrom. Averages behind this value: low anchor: 11.7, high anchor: 11.5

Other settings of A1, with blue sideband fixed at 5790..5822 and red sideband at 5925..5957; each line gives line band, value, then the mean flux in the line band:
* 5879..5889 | 2.1 angstrom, 9.19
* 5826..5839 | -0.1 angstrom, 11.9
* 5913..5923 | 0.2 angstrom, 11.3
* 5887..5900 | 5.0 angstrom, 7.13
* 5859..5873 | 0.2 angstrom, 11.6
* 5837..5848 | 0.0 angstrom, 11.9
